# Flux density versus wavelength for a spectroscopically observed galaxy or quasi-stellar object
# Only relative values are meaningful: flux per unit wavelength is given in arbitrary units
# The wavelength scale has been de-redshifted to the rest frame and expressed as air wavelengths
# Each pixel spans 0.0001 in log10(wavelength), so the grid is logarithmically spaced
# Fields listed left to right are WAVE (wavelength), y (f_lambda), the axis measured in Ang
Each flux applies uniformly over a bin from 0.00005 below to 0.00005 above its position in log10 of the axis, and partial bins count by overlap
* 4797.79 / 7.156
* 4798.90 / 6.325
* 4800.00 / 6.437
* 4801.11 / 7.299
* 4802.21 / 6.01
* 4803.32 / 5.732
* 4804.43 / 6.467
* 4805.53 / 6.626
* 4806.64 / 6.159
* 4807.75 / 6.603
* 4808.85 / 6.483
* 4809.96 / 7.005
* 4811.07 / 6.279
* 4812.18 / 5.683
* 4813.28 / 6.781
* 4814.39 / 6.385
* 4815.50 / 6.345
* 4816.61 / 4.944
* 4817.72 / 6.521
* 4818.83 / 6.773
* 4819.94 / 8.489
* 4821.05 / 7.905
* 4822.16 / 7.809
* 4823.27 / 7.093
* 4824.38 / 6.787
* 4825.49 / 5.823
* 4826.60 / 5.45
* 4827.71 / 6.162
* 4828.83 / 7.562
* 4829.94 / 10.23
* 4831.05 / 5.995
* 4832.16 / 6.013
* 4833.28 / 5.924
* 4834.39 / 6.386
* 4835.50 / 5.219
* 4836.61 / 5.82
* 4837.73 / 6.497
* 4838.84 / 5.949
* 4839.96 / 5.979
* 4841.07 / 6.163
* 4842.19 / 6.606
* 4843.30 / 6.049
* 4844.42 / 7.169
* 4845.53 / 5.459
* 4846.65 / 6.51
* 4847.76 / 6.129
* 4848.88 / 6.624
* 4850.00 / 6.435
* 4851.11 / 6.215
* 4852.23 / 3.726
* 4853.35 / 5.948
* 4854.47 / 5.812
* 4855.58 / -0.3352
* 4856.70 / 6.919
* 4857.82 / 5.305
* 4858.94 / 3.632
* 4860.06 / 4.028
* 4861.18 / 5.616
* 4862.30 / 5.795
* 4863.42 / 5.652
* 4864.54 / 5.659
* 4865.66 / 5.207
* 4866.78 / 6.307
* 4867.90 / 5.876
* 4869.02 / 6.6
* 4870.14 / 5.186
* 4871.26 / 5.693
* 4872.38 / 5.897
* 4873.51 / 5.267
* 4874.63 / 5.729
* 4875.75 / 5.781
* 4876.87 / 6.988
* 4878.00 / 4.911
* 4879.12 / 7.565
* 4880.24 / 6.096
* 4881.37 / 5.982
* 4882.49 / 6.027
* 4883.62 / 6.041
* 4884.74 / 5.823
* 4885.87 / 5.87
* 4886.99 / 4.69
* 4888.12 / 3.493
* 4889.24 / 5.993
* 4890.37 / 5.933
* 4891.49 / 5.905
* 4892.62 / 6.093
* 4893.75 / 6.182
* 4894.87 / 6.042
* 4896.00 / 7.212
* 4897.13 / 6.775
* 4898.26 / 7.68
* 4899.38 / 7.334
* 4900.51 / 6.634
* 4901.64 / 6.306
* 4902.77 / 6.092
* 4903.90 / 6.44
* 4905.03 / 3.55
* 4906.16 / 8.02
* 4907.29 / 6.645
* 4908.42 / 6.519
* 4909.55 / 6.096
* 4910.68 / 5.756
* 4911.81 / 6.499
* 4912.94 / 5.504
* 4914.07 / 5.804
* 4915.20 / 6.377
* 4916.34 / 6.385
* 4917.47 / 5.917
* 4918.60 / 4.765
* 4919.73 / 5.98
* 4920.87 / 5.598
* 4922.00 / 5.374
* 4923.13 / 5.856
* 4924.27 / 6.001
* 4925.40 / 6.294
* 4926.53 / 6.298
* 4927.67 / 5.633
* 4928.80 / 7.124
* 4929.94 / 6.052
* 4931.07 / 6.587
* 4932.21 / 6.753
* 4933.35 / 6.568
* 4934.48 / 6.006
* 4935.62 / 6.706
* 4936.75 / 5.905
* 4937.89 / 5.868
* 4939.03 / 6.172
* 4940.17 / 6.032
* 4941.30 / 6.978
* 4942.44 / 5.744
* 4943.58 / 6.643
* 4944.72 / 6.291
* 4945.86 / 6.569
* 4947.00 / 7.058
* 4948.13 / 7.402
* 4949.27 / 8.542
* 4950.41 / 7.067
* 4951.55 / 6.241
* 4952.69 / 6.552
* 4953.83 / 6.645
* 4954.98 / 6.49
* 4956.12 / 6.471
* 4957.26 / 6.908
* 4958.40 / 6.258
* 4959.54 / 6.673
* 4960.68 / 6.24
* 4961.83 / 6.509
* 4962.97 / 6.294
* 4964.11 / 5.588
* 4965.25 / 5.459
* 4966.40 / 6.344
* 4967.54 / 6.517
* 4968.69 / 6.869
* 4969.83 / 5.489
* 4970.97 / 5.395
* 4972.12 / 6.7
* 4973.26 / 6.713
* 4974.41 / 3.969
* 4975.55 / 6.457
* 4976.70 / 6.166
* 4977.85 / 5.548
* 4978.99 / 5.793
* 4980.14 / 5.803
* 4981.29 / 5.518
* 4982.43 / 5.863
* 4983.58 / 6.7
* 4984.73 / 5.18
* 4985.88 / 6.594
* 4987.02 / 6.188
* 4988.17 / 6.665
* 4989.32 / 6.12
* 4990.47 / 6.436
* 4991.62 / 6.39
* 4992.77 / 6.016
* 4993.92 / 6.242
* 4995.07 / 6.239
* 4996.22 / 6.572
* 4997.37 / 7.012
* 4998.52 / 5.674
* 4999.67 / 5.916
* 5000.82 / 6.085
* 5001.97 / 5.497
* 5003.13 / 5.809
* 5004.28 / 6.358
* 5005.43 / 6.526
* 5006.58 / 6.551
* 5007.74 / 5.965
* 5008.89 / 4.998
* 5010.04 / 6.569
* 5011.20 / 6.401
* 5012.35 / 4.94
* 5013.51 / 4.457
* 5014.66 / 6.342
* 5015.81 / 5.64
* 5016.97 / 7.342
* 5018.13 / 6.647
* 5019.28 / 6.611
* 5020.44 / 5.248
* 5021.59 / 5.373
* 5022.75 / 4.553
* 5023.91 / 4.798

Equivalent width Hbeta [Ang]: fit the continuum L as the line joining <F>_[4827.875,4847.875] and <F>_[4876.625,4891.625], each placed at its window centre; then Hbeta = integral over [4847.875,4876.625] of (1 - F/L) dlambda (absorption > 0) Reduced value 3.2 Ang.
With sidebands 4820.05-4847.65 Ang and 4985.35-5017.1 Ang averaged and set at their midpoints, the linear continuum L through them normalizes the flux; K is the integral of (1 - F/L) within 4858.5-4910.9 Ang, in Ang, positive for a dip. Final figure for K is 3.90 Ang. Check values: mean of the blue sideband 6.55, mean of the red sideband 6.11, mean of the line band 5.94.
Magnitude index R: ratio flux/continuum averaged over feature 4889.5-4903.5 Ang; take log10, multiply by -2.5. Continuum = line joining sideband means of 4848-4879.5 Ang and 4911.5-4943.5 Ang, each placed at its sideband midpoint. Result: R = -0.12 mag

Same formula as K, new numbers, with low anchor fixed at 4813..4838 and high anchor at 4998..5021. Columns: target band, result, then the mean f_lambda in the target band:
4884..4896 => 1.36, 5.69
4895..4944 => 0.51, 6.24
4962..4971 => 0.12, 6.06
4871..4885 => 1.00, 5.99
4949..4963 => -1.10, 6.66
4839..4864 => 3.92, 5.52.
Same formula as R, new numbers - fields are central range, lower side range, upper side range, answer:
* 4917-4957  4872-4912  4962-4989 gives -0.05 mag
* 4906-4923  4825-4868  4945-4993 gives 0.01 mag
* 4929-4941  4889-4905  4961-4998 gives -0.01 mag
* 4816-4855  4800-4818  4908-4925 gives -0.03 mag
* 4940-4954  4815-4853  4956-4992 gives -0.10 mag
